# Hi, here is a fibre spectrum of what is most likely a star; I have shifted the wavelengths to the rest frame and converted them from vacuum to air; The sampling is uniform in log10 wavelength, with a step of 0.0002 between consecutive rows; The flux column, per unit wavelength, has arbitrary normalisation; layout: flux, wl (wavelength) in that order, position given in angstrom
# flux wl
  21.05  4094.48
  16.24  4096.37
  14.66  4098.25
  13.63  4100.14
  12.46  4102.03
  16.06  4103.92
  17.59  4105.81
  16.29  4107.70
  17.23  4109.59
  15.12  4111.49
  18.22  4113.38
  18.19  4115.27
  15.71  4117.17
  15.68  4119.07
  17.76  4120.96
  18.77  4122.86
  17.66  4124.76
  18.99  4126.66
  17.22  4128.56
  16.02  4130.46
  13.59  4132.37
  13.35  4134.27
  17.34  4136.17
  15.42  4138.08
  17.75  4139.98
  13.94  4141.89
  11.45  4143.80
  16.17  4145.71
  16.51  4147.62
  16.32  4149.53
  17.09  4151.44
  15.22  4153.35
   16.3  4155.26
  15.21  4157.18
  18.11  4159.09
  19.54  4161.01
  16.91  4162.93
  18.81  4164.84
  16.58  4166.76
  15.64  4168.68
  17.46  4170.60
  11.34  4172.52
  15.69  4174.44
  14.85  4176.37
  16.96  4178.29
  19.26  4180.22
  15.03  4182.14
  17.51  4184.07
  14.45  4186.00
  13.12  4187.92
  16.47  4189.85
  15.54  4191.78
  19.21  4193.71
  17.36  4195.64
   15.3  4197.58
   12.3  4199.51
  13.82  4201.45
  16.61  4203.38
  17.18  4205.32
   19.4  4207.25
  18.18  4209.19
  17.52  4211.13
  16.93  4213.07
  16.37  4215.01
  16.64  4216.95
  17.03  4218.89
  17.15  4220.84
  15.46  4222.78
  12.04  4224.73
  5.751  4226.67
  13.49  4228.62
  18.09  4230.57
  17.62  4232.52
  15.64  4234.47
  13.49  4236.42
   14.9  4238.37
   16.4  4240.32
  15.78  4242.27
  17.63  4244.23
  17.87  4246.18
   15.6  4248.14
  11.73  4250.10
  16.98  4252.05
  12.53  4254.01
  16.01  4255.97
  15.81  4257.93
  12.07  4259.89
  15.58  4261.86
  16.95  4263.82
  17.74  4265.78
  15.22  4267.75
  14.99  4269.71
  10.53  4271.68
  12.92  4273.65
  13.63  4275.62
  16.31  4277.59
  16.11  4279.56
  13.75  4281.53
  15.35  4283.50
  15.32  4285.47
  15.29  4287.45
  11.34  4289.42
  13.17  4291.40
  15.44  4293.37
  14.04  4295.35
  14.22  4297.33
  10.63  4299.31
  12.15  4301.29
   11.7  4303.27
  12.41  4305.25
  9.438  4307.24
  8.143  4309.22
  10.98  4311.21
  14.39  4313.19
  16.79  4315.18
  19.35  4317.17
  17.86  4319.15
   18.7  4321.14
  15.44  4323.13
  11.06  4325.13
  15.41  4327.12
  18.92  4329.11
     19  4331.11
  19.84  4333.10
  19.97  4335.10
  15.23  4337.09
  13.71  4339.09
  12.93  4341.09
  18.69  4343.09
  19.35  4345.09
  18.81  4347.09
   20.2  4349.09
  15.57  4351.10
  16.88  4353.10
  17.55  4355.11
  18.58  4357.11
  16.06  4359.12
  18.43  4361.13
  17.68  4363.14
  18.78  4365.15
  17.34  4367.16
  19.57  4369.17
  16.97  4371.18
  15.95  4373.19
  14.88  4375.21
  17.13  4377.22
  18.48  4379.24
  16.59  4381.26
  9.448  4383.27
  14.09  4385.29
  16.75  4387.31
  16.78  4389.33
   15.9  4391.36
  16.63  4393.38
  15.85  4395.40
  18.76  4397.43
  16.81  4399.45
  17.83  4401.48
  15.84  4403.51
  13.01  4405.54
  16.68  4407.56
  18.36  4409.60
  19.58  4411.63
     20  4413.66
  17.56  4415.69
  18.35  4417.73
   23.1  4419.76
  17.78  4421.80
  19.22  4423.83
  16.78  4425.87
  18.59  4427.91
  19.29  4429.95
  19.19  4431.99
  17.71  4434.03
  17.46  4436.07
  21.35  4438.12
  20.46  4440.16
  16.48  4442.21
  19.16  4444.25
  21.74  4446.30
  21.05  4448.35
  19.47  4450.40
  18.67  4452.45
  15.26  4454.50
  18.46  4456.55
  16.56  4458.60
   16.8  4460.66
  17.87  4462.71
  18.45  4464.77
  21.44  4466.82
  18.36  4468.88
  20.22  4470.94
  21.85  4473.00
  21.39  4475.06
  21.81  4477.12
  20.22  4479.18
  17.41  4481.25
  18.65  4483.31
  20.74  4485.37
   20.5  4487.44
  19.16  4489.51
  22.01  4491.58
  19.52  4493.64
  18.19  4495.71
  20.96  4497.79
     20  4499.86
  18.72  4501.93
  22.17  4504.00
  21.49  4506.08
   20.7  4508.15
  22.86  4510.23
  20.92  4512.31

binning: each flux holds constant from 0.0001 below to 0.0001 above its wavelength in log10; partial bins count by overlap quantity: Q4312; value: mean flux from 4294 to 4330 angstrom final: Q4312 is 14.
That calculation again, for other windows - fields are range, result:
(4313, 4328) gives 16.2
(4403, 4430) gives 18.2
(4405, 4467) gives 18.6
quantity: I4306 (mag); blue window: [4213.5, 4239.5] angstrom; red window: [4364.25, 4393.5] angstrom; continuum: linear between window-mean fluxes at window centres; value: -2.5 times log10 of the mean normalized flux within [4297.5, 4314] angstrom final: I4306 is 0.35 mag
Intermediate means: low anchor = 14.9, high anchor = 16.3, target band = 11.3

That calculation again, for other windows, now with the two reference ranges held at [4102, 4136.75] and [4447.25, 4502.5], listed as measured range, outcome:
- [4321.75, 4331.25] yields 0.16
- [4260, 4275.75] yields 0.21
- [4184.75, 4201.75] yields 0.12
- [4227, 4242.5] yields 0.15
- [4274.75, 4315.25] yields 0.33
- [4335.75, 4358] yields 0.08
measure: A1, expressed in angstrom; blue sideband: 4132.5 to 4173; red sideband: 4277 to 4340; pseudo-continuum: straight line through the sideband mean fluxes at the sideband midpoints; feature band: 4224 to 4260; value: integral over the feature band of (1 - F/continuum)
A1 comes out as 1.16 angstrom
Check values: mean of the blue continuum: 16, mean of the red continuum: 14.7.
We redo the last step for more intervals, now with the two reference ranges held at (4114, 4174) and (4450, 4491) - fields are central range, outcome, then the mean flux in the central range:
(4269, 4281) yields 2.35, 14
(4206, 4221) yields -0.42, 17.4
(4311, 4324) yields 0.96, 16.6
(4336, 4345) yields 1.21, 15.6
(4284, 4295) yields 2.15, 14.2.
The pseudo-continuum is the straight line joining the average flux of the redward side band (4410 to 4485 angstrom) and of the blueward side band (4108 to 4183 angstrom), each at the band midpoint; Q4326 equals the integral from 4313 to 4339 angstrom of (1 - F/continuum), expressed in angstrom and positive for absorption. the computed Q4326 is 1.4 angstrom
